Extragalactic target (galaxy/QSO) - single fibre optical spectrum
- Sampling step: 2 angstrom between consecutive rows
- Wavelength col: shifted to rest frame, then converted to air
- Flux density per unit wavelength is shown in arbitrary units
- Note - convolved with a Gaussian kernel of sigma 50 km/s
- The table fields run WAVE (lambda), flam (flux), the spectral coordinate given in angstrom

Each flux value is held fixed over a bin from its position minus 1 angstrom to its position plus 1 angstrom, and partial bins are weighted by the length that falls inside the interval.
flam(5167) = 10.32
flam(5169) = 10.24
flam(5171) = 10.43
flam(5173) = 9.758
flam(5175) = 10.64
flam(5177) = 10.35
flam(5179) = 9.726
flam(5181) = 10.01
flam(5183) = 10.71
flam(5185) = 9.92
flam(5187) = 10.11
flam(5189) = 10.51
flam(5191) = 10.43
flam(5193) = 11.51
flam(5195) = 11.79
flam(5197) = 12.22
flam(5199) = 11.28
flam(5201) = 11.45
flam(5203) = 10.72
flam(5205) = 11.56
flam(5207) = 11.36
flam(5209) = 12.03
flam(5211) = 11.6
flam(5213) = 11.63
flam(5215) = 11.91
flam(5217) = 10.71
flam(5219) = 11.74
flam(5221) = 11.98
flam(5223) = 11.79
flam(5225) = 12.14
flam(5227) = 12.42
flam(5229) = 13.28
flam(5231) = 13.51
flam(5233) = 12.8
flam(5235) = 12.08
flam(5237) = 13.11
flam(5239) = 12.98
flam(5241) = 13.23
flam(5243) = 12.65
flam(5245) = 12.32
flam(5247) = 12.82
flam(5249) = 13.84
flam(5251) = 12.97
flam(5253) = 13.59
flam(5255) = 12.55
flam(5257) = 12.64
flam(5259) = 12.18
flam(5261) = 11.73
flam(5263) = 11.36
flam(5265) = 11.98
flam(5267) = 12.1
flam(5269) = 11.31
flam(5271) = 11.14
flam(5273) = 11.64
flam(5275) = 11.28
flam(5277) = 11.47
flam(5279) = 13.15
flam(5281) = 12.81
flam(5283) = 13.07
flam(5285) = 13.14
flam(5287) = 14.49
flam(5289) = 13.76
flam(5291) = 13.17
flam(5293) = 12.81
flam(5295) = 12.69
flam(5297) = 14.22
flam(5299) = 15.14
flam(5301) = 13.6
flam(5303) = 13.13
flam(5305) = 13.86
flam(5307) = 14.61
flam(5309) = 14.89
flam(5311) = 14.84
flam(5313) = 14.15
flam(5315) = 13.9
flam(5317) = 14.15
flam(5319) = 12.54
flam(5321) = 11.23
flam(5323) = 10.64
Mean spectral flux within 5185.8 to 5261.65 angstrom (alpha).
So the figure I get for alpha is 12.1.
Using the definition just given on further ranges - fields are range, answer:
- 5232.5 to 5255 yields 12.9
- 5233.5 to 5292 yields 12.6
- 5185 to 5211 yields 11.2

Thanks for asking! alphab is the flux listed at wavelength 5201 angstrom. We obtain 11.45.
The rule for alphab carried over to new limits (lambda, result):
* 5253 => 13.59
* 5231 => 13.51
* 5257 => 12.64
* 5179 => 9.726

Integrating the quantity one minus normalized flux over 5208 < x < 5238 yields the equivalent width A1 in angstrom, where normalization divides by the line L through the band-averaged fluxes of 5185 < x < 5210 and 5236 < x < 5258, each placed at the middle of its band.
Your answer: -0.17 angstrom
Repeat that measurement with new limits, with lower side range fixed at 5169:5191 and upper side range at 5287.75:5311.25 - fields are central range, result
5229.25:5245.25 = -1.22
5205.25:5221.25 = -0.51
